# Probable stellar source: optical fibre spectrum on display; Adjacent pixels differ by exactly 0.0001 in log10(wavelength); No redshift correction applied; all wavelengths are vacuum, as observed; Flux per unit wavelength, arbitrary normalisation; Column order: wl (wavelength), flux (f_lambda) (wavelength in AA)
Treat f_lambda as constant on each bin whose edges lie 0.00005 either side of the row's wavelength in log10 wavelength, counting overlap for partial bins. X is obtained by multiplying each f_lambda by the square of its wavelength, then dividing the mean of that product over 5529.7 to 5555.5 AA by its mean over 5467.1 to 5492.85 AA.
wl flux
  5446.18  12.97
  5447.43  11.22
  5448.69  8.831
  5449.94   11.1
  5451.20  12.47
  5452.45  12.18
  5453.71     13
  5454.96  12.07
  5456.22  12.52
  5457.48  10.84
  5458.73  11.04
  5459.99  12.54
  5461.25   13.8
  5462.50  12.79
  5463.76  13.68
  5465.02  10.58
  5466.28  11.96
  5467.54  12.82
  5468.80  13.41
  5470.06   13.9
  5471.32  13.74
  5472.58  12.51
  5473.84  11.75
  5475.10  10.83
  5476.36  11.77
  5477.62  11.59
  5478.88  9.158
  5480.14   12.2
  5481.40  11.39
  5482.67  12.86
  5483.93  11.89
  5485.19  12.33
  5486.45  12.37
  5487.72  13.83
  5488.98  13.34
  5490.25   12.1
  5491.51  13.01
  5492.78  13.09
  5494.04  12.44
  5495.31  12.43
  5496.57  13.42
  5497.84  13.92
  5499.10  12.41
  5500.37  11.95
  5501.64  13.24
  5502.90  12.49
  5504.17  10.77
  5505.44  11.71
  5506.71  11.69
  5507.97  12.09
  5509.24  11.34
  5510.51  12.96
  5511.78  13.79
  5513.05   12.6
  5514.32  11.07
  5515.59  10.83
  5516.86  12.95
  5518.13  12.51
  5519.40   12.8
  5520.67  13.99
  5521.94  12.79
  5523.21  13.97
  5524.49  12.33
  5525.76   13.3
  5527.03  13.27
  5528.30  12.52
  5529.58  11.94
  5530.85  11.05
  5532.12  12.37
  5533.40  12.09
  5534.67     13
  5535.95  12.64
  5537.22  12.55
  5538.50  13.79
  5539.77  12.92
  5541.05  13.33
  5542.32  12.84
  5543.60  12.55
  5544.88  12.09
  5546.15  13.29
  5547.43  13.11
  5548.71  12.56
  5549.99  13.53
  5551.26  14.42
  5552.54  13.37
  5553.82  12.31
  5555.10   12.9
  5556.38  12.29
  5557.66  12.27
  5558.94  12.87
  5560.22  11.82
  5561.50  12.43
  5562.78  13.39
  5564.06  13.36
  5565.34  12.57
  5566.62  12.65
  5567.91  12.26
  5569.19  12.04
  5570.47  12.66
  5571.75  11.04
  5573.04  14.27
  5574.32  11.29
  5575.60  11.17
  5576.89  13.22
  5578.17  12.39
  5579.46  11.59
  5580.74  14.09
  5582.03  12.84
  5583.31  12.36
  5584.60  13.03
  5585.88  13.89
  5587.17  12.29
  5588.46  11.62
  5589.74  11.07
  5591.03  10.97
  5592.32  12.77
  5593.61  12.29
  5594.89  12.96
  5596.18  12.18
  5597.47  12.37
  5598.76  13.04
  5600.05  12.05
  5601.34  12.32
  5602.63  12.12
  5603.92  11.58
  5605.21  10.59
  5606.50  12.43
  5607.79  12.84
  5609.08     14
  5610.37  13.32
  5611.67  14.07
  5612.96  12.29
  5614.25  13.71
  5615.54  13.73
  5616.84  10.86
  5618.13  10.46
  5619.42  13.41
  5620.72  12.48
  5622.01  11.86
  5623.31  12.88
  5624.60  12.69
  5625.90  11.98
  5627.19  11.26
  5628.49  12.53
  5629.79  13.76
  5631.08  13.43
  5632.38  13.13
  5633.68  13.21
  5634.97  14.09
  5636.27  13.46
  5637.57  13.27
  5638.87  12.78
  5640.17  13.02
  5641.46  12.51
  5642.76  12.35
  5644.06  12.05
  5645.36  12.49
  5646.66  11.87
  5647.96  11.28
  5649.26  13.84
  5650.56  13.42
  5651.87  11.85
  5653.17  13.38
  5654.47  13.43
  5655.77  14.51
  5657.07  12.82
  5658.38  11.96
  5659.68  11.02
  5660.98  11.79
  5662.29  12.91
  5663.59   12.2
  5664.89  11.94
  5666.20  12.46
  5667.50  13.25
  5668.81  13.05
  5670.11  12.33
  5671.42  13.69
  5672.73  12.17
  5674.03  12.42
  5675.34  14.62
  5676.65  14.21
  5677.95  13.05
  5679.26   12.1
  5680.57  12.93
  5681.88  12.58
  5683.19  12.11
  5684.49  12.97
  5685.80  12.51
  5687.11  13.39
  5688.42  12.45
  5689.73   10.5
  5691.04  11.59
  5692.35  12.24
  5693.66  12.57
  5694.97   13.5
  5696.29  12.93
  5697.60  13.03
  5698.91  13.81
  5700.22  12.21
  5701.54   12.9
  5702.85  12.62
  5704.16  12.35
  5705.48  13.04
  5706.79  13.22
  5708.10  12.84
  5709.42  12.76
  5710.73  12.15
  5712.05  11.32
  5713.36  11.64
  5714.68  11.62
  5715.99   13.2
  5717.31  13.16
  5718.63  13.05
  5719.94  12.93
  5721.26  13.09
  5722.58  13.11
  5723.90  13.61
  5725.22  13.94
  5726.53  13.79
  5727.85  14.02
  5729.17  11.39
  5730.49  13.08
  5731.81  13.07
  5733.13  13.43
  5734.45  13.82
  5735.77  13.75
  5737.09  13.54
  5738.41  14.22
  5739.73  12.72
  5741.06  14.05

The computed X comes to 1.1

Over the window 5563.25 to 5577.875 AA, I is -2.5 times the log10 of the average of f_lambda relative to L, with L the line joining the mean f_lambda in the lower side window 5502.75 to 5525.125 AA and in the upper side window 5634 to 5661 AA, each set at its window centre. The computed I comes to 0.01 mag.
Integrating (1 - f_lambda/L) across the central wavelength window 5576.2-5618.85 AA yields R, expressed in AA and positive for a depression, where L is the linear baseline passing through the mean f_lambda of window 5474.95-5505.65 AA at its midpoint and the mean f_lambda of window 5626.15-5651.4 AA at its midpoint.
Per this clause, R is 0.7 AA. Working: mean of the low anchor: 12.3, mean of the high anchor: 12.8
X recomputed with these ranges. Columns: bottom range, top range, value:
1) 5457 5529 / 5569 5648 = 1.05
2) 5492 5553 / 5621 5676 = 1.05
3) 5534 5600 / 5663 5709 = 1.05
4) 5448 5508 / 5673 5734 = 1.13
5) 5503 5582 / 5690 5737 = 1.09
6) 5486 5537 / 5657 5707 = 1.07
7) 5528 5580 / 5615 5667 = 1.03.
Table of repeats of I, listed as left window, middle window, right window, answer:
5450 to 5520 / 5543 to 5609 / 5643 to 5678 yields 0.00 mag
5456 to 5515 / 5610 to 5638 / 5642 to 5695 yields -0.02 mag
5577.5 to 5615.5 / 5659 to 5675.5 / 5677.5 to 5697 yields 0.00 mag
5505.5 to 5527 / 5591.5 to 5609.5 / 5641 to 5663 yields 0.02 mag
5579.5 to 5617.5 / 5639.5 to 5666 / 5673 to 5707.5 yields 0.01 mag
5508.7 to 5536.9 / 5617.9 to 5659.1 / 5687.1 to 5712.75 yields -0.02 mag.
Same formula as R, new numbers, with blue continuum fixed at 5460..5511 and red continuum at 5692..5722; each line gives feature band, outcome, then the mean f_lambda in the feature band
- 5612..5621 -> 0.1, 12.5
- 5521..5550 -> -0.7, 12.8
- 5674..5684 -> -0.3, 13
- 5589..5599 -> 0.3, 12.2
